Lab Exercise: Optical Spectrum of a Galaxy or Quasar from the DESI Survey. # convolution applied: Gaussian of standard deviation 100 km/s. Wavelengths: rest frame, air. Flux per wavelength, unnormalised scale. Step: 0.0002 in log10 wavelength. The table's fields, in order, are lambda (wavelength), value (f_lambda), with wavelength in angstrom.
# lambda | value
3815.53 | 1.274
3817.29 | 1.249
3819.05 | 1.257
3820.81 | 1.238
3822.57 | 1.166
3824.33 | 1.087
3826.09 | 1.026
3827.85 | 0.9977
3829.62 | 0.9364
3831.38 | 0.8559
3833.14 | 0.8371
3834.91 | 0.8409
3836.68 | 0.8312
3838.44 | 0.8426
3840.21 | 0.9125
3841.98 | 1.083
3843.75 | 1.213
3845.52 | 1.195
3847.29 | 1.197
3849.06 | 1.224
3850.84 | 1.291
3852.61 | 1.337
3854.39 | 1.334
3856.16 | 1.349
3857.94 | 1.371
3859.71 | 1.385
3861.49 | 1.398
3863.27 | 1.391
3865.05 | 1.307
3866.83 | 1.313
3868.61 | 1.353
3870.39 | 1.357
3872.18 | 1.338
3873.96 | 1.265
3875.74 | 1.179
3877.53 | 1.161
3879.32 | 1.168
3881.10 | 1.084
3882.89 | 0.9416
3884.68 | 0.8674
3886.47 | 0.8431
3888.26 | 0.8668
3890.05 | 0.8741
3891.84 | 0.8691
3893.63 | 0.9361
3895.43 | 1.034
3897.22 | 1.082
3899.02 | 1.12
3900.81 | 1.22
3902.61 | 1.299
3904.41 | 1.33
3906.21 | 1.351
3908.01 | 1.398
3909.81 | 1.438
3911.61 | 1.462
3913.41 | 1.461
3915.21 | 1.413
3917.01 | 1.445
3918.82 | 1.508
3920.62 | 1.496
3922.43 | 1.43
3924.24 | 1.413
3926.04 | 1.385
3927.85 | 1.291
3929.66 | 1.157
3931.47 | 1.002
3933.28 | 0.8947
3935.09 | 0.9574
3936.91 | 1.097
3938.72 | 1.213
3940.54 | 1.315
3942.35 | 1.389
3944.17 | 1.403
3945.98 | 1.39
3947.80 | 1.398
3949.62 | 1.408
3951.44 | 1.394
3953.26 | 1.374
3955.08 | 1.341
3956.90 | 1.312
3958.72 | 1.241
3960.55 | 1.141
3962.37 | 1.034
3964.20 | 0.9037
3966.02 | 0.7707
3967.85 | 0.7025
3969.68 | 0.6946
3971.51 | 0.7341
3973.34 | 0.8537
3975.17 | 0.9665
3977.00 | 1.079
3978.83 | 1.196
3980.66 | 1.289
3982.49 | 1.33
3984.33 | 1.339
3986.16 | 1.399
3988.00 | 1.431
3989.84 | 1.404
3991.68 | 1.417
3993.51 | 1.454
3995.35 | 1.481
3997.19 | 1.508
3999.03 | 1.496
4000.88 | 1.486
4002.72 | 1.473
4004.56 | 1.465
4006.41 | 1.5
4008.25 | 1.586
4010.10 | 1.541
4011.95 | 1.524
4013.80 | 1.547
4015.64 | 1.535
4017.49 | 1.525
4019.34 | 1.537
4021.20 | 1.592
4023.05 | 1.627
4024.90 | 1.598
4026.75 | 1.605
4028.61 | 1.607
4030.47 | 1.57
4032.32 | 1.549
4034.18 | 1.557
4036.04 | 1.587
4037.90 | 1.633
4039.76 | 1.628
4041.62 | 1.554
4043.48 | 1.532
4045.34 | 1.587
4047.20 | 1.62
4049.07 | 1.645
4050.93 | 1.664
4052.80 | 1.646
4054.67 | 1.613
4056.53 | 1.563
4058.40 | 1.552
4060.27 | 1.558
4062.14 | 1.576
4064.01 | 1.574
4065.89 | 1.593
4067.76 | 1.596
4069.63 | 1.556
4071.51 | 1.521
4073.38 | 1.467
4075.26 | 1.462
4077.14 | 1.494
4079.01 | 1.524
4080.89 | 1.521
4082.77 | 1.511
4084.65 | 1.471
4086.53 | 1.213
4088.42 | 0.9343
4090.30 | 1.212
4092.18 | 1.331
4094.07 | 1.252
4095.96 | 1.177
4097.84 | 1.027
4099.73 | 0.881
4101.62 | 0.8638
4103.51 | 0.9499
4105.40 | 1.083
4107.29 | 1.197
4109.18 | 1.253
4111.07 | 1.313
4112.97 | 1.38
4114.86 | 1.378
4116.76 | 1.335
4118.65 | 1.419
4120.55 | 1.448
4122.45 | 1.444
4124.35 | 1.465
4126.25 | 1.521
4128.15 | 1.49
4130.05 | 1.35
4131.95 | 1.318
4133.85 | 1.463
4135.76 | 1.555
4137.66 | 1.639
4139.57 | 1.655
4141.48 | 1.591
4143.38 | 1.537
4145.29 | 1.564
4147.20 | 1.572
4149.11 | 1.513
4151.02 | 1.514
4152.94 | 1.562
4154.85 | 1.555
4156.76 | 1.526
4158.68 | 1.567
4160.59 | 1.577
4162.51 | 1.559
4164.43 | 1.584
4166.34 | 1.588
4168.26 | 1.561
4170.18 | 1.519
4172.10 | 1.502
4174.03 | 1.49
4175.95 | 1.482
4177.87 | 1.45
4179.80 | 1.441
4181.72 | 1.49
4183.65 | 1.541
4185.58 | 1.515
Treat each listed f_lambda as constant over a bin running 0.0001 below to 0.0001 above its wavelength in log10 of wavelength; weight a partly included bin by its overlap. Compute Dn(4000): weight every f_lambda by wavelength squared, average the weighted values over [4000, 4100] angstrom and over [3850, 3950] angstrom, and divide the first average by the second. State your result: 1.30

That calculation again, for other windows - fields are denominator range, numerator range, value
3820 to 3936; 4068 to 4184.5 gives 1.36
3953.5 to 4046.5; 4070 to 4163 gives 1.07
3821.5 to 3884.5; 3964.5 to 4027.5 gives 1.25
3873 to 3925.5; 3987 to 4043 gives 1.35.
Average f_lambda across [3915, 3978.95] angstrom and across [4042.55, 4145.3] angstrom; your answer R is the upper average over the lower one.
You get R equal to 1.2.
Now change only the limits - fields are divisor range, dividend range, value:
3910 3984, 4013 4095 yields 1.26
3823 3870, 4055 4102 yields 1.20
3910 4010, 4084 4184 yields 1.10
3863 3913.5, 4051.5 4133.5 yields 1.17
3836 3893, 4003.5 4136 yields 1.25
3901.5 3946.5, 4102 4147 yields 1.07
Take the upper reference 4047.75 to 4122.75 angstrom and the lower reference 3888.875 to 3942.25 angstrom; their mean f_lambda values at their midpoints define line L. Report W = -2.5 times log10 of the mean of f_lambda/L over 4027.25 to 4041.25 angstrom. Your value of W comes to -0.19 mag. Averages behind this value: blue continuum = 1.24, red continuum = 1.38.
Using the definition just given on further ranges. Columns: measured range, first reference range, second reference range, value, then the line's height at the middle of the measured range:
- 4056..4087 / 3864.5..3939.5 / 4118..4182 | -0.08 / 1.42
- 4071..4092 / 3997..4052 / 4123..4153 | 0.11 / 1.54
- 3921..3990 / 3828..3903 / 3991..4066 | 0.15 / 1.36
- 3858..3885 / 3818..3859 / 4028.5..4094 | -0.07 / 1.17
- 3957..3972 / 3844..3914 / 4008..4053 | 0.46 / 1.42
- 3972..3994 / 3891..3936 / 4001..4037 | 0.16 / 1.45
